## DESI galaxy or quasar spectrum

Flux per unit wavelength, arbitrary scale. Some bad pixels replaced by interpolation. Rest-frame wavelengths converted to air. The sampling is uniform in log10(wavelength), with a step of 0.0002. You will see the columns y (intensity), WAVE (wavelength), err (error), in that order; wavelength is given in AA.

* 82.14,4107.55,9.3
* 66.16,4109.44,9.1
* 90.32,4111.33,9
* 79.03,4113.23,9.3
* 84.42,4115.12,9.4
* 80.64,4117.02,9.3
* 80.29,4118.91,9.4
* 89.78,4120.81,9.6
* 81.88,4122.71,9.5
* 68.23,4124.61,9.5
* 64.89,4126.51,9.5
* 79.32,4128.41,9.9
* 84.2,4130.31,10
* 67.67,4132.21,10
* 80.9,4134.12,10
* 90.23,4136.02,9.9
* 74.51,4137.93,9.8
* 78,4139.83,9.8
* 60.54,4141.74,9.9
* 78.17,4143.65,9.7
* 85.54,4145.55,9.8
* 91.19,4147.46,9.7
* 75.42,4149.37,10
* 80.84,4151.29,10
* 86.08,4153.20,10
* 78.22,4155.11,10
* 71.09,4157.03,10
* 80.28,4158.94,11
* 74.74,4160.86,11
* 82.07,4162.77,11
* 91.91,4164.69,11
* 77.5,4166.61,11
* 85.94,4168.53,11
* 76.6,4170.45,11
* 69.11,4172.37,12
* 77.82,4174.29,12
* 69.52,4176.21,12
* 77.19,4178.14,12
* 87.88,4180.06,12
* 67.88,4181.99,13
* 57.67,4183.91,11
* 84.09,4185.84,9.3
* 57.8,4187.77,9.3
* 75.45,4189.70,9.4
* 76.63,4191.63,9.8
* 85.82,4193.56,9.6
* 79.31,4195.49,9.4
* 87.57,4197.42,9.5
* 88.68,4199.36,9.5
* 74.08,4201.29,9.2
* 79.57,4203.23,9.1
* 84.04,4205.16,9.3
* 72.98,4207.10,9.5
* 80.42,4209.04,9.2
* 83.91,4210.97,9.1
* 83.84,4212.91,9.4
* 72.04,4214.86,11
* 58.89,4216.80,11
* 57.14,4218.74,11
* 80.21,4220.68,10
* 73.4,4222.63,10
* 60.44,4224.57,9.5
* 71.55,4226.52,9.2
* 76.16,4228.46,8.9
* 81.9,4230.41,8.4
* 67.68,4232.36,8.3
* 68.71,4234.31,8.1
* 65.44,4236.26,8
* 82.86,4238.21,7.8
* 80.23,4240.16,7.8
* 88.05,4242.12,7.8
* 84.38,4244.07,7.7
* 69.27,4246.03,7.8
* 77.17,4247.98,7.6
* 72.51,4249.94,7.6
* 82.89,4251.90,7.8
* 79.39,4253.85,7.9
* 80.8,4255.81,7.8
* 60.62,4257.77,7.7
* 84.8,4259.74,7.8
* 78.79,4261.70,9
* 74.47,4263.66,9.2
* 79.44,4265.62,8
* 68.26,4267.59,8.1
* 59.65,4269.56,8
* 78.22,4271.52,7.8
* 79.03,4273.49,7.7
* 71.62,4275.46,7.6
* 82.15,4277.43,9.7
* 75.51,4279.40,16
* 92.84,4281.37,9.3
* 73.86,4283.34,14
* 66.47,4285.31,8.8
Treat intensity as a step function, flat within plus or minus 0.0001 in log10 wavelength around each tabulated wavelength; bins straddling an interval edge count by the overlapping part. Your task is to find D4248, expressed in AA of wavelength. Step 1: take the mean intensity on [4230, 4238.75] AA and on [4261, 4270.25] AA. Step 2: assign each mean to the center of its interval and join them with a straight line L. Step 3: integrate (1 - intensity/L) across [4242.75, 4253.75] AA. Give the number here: -0.83 AA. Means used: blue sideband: 72.3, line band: 77.8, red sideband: 72.3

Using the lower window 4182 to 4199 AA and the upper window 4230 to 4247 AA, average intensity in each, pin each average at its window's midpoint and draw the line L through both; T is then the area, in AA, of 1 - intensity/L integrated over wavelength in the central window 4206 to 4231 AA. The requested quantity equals 0.9 AA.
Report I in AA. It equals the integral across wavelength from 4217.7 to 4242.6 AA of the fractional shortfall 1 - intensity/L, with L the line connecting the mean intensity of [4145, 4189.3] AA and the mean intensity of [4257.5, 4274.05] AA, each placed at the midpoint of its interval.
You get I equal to 0.8 AA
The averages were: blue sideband 77.5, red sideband 74.1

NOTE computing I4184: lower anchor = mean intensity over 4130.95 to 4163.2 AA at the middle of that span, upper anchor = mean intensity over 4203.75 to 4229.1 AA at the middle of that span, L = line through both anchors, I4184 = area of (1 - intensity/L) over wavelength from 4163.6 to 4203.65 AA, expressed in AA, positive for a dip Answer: -0.8 AA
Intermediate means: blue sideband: 78.6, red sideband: 73.6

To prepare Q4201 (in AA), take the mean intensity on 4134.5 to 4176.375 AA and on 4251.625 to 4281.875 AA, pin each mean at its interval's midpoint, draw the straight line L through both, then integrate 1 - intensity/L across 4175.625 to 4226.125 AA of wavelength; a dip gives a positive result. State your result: 1.78 AA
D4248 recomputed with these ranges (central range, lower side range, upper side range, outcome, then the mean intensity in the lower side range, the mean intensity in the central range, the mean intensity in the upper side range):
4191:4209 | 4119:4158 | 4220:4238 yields -1.7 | 78.4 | 81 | 72.1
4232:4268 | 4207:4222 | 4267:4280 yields -1.3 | 73.7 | 76.4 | 73.6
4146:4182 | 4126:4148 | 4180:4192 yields -2.5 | 78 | 79.4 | 71.1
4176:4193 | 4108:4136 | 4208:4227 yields 0.3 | 78.9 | 73.1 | 72.2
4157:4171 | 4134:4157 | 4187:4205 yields -0.2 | 79.6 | 80.7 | 78.8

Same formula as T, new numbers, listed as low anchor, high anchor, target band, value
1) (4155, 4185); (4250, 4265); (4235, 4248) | -0.2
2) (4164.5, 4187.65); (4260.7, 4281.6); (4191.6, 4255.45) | -0.7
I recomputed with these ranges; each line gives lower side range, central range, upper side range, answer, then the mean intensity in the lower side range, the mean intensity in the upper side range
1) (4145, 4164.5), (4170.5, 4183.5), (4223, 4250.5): 0.8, 80.9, 74.8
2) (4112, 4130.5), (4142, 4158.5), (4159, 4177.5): -0.3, 79.2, 78.4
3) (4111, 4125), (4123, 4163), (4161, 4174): 1.6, 82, 80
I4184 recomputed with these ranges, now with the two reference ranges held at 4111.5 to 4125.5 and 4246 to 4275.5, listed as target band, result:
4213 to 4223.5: 1.0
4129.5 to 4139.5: 0.1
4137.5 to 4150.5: 0.4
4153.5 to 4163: 0.2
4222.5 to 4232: 0.5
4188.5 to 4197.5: -0.2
